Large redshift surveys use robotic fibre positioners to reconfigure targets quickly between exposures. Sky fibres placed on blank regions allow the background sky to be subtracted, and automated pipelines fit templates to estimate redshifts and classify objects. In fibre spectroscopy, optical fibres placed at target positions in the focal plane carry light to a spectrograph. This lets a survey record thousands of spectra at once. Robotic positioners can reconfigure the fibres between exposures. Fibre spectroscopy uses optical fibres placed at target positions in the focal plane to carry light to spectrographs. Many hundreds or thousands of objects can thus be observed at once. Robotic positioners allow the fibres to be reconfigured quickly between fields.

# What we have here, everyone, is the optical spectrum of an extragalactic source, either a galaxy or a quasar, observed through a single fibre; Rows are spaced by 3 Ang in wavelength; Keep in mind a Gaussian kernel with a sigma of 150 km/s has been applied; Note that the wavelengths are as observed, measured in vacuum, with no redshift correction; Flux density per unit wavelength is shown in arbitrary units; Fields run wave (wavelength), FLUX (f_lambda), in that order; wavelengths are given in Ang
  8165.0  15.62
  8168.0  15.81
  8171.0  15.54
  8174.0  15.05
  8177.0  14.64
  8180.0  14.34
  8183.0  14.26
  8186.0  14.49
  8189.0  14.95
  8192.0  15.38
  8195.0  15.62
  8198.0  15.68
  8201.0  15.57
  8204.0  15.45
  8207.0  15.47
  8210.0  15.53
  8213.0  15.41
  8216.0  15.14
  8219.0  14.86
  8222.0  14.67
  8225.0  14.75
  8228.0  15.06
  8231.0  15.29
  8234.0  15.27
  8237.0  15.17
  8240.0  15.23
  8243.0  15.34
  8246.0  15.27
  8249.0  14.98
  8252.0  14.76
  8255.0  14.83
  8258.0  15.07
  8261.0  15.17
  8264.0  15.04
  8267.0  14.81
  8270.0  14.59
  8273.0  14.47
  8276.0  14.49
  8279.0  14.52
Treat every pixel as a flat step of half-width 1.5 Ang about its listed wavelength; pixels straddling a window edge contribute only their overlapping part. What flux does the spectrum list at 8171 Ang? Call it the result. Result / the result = 15.54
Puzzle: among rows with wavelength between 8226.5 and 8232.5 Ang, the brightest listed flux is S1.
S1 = 15.29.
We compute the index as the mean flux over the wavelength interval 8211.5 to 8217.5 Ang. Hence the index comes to 15.3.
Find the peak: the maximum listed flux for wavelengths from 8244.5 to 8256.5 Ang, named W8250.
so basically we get 15.27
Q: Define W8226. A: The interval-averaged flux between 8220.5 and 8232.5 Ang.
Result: 14.9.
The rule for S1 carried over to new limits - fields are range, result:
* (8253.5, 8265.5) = 15.17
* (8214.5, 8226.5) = 15.14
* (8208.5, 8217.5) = 15.53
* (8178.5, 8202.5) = 15.68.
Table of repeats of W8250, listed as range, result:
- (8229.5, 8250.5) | 15.34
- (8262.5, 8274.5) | 15.04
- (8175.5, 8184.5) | 14.64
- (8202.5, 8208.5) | 15.47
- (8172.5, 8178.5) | 15.05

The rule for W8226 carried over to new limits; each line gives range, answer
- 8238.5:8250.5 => 15.2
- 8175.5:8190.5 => 14.5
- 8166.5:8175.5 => 15.5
